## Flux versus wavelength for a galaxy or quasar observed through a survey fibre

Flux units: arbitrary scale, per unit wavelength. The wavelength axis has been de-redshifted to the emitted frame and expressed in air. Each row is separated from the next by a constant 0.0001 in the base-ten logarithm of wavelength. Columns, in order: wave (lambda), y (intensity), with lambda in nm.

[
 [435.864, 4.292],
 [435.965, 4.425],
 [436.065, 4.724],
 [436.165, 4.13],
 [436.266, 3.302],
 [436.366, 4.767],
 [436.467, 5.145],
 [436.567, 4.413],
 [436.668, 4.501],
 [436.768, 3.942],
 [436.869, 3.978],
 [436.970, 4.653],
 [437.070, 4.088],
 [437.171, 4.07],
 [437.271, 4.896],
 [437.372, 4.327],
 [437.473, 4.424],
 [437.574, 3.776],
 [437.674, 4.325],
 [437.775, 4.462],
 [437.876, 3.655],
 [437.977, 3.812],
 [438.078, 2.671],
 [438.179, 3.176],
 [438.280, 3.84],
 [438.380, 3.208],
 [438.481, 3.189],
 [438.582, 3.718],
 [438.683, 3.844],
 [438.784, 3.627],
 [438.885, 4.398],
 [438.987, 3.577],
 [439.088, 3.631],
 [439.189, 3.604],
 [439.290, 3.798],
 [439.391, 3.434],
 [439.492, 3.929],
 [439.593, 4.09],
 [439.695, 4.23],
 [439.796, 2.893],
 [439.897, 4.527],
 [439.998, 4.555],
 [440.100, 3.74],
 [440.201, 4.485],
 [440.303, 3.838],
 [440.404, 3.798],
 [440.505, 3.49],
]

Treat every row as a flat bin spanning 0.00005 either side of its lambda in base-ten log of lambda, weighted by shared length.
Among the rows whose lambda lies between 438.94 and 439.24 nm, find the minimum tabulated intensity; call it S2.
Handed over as 3.577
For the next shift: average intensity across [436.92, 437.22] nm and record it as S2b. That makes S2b 4.27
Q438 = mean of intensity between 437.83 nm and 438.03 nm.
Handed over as 3.72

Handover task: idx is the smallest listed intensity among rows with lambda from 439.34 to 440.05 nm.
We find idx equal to 2.893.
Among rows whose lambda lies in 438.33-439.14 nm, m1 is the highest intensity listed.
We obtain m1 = 4.398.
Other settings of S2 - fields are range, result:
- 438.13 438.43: 3.176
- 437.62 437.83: 4.325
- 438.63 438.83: 3.627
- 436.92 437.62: 3.776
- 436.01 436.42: 3.302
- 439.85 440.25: 3.74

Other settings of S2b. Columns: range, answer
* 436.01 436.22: 4.41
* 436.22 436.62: 4.42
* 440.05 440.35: 4.02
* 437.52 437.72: 4.06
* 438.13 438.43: 3.42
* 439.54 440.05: 4.05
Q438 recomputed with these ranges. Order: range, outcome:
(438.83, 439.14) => 3.86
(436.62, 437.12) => 4.23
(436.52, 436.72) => 4.45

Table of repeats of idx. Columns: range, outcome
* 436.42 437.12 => 3.942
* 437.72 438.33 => 2.671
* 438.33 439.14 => 3.189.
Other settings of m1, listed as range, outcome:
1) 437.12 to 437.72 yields 4.896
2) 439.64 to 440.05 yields 4.555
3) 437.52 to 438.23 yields 4.462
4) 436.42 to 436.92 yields 5.145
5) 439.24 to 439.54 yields 3.929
